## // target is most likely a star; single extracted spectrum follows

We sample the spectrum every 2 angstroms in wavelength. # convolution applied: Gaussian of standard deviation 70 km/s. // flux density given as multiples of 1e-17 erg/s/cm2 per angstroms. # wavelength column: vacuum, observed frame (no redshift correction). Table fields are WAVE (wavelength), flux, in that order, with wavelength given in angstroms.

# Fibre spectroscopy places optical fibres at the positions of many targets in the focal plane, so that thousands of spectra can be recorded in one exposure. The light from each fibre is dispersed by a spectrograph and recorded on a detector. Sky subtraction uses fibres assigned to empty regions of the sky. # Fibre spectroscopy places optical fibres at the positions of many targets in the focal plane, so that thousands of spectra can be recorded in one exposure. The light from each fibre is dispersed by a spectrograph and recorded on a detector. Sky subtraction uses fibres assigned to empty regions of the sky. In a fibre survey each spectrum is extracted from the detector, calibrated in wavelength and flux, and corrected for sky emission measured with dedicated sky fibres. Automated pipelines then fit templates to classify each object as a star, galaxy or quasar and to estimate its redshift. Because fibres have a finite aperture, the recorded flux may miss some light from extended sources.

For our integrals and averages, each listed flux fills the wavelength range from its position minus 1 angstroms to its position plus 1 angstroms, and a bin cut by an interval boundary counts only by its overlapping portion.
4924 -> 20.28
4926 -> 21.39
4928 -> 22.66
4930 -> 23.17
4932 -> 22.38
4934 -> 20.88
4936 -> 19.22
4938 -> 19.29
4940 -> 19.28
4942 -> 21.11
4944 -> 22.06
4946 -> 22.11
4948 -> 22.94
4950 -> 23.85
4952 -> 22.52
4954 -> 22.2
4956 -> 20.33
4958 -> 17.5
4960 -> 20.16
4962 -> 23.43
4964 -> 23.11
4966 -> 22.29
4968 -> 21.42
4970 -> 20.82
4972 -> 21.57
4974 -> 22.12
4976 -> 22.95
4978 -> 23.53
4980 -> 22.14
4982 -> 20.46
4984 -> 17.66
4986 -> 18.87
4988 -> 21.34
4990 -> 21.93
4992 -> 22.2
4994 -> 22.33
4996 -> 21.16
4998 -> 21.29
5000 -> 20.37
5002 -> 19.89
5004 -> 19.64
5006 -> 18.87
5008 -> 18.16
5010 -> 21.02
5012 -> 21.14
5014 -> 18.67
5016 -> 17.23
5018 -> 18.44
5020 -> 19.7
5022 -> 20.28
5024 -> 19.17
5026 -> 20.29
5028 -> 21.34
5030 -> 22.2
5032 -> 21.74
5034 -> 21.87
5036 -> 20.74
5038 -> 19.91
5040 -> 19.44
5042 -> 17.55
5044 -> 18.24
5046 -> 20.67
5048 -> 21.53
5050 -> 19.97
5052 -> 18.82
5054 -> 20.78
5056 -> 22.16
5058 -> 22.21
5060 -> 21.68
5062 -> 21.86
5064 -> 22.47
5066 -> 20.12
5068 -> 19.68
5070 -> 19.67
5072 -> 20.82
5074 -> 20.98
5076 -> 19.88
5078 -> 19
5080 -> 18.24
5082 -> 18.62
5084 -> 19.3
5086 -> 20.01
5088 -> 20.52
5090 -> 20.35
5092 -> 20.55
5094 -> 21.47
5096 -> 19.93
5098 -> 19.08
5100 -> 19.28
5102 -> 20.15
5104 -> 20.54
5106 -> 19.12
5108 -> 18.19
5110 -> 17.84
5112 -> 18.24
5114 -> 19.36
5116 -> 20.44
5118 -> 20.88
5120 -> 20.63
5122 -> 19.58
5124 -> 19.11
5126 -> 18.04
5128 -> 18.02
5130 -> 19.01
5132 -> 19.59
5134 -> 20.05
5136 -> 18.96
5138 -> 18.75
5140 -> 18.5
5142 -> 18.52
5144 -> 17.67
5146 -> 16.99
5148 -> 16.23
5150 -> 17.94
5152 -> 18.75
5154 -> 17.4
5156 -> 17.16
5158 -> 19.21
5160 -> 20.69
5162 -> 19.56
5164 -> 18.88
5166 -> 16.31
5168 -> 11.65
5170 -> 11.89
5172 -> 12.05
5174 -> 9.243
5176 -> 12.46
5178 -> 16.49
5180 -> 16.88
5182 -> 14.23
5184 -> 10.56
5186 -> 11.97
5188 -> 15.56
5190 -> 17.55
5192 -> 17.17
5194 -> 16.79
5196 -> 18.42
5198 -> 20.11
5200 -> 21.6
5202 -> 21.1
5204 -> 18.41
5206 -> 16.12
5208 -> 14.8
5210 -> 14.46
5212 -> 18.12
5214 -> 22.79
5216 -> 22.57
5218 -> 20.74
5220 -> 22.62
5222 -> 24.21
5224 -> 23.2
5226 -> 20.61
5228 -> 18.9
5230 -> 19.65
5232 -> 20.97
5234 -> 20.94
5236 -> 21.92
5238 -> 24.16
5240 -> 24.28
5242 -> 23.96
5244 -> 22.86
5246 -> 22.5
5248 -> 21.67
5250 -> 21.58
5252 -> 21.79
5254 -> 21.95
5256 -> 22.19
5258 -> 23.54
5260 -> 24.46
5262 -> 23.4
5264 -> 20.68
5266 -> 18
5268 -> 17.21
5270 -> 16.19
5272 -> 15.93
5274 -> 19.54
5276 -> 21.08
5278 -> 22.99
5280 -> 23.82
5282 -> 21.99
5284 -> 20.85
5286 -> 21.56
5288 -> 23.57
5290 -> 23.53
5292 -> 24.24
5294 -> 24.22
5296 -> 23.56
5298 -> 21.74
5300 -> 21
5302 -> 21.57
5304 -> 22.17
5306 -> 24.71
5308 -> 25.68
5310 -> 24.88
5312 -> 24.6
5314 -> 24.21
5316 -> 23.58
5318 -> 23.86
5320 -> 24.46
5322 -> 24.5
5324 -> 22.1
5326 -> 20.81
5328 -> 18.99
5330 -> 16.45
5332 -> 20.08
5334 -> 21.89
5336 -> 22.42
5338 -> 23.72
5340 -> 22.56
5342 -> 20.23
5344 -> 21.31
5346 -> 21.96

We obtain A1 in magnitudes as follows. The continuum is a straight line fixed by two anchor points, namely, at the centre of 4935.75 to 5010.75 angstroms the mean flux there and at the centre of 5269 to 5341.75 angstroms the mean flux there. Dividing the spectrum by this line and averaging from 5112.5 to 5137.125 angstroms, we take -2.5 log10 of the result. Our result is 0.11 mag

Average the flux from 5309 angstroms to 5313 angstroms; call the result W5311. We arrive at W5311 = 24.7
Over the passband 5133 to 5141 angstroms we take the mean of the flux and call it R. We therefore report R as 19.1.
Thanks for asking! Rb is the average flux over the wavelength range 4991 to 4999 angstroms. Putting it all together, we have 21.7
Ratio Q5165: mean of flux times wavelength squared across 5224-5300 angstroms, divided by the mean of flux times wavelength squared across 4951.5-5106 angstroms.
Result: 1.2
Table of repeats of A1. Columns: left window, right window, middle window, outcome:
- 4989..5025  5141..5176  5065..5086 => -0.07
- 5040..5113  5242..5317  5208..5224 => 0.05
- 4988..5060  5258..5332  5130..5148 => 0.14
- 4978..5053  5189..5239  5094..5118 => 0.03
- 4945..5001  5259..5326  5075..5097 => 0.10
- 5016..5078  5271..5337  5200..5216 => 0.17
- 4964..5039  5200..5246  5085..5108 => 0.04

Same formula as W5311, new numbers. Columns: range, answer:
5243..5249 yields 22.3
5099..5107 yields 19.8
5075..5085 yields 19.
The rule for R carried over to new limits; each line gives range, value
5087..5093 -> 20.5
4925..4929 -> 22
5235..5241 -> 23.5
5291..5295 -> 24.2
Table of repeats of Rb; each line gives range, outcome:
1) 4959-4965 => 22.2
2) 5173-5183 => 13.9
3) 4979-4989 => 20.1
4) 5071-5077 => 20.6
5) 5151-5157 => 17.8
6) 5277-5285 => 22.4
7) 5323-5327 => 21.5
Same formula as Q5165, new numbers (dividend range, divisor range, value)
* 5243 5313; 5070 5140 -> 1.21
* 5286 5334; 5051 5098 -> 1.22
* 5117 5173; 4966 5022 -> 0.92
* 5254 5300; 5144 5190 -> 1.44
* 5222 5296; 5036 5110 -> 1.16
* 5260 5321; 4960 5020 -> 1.20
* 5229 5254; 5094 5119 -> 1.20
